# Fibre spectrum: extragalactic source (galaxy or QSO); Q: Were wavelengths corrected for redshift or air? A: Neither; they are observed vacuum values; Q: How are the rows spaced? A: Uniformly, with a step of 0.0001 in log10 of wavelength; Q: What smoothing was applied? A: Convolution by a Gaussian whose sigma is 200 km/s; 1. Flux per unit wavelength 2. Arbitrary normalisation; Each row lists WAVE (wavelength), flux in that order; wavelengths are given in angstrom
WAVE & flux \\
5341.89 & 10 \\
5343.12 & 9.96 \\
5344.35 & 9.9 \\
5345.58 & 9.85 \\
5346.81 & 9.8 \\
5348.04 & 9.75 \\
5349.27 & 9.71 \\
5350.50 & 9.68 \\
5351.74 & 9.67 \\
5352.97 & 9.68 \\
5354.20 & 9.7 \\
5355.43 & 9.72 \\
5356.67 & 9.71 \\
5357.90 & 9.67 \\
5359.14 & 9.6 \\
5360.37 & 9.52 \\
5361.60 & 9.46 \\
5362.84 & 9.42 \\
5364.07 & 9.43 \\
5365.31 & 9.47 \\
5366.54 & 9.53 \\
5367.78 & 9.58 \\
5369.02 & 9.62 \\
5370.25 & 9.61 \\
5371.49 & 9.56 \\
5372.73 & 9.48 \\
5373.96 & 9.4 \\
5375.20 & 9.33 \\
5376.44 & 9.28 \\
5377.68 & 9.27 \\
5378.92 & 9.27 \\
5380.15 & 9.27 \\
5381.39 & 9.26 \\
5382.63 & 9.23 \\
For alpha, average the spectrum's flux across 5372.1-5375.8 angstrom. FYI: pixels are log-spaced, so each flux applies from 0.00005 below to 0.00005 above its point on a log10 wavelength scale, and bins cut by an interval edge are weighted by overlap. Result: 9.41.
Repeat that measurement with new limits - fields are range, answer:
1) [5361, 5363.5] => 9.44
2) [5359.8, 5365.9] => 9.46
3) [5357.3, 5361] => 9.6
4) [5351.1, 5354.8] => 9.68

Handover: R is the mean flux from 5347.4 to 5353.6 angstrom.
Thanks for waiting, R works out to 9.7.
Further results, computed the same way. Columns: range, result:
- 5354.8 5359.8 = 9.67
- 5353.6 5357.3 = 9.71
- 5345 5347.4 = 9.83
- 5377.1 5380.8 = 9.29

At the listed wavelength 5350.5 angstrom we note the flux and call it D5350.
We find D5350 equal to 9.68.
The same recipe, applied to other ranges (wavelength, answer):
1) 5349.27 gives 9.71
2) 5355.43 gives 9.72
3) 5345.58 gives 9.85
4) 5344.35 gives 9.9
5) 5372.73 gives 9.48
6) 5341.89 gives 10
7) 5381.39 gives 9.26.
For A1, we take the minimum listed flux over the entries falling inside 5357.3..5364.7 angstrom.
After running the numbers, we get 9.42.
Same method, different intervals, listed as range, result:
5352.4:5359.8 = 9.6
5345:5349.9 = 9.71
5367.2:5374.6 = 9.4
